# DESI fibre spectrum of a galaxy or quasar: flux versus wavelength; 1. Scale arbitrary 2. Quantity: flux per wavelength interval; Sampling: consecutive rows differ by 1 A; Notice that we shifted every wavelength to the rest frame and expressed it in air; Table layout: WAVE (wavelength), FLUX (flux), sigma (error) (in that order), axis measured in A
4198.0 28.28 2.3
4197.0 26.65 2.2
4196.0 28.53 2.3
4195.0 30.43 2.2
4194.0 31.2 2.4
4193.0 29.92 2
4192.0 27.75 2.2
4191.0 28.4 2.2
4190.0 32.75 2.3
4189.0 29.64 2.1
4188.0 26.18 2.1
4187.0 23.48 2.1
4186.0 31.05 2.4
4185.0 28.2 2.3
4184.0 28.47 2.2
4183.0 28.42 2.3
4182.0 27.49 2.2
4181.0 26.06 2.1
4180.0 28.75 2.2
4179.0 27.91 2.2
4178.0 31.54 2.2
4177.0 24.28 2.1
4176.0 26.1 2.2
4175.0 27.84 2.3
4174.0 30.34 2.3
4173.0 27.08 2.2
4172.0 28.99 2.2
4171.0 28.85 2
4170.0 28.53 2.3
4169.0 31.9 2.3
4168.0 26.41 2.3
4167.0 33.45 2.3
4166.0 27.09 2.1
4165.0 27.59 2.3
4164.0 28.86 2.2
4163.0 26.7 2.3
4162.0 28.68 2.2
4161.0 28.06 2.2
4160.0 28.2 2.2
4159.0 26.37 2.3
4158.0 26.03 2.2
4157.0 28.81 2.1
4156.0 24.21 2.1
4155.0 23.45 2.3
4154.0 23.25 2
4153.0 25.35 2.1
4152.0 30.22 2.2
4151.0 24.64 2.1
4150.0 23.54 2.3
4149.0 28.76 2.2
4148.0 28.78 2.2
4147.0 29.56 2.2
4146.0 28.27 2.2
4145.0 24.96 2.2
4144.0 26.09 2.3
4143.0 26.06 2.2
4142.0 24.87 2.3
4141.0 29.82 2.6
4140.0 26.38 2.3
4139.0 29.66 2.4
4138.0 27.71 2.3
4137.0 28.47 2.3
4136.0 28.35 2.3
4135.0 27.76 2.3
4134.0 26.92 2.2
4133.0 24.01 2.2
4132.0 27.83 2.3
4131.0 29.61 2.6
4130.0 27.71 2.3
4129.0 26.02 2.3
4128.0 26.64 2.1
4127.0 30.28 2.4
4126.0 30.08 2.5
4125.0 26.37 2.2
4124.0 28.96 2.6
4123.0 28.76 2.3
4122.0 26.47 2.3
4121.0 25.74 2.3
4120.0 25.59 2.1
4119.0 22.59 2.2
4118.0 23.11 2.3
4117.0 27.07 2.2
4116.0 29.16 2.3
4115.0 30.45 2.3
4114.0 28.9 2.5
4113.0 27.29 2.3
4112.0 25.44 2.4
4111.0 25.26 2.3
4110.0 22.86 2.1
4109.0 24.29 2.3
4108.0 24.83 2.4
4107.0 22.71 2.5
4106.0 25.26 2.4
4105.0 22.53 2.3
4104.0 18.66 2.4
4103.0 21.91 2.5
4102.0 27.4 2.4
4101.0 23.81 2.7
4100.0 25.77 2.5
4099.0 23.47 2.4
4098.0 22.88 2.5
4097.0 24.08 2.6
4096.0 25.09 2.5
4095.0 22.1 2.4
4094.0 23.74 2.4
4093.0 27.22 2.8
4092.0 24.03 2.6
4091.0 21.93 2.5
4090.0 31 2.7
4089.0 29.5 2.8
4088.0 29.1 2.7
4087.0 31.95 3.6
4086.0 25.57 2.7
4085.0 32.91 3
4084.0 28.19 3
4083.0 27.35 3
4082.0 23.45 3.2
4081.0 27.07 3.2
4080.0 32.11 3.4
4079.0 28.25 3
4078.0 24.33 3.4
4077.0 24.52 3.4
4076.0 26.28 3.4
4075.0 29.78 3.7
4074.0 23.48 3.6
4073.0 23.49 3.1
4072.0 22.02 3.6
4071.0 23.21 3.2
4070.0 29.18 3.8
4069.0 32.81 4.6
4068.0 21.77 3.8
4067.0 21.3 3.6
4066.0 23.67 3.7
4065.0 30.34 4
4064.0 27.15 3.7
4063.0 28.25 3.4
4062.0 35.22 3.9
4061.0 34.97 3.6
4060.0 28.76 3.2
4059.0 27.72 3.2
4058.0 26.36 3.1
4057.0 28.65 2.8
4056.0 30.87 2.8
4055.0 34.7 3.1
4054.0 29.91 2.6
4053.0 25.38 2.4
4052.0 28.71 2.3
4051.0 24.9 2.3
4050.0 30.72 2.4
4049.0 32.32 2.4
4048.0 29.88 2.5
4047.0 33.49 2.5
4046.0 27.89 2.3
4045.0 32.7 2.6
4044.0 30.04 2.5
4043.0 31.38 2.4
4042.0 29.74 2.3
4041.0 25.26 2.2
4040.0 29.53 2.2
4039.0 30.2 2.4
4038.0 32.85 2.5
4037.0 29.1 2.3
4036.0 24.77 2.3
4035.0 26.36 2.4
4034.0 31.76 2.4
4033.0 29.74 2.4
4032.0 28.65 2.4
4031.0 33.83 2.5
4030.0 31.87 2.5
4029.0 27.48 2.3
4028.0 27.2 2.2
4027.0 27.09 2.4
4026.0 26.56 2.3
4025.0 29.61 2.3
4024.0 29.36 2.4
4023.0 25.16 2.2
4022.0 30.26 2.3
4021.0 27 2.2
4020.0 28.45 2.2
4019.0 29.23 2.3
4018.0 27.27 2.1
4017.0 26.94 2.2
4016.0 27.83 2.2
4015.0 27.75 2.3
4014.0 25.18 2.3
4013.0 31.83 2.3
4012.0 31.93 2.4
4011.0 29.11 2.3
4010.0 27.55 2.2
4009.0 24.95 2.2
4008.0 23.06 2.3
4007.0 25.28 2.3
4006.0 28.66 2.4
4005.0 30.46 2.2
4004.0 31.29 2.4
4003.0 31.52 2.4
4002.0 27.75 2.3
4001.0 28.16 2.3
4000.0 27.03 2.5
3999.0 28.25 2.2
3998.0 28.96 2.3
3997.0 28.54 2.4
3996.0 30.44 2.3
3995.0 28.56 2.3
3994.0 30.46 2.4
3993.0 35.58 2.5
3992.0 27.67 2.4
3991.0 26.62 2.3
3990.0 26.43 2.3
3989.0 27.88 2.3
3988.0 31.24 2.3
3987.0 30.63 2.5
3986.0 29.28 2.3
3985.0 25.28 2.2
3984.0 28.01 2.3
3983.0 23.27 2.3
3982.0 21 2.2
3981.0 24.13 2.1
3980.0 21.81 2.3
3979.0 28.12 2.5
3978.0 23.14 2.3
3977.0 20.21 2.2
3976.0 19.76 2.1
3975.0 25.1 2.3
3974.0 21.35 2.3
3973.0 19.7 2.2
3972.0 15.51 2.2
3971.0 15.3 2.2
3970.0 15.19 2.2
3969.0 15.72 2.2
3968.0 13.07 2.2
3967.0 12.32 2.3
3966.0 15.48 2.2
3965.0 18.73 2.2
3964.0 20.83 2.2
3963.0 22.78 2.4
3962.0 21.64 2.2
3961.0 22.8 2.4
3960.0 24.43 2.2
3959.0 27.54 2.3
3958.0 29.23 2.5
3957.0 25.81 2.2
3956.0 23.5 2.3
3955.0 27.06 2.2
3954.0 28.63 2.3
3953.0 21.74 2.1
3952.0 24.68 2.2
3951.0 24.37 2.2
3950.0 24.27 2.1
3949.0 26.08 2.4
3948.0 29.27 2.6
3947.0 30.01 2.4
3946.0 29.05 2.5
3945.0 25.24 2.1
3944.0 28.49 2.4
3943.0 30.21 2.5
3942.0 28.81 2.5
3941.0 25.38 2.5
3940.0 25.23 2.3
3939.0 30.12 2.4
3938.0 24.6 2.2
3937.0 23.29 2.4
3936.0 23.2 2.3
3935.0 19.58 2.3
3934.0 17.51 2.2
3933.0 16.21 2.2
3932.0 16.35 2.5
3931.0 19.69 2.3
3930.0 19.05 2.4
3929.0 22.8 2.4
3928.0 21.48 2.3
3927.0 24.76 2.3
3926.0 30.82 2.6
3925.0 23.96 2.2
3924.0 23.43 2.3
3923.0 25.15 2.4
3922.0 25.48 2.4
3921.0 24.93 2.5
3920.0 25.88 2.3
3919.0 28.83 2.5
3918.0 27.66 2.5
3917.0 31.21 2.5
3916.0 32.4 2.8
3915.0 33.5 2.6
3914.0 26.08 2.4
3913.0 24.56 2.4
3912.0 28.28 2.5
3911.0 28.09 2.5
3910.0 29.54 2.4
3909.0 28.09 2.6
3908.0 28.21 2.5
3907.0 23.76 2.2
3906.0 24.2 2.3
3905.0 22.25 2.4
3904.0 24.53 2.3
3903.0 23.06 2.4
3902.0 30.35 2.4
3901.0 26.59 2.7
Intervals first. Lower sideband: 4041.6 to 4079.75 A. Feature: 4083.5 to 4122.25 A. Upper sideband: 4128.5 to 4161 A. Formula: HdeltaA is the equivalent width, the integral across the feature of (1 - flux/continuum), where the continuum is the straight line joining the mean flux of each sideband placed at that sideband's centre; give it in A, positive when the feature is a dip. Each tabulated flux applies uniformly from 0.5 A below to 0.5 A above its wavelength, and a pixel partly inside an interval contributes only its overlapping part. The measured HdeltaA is 2.8 A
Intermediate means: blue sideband 28.3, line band 25.6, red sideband 26.9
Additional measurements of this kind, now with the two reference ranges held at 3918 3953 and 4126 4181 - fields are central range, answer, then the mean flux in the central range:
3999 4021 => -2.1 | 28.1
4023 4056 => -4.3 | 29.4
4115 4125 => 0.2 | 26.6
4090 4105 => 1.6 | 23.9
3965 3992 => 3.3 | 22.2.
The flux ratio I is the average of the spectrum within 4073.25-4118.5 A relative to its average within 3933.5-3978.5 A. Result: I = 1.1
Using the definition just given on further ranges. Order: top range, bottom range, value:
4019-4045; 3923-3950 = 1.19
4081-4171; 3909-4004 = 1.07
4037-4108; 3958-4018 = 1.09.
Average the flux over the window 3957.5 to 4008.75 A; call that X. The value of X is 24.6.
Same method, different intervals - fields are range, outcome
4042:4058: 30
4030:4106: 27.6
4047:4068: 28.9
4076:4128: 26.1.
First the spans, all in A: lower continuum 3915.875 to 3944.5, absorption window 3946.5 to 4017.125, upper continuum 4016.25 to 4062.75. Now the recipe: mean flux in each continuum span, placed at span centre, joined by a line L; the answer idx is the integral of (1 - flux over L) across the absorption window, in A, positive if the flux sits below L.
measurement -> 4.3 A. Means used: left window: 24.6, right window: 29.3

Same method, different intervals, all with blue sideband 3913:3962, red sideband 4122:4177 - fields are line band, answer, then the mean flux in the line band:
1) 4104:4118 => 0.9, 25.5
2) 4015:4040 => -2.3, 28.7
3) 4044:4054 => -1.2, 29.6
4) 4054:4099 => -0.7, 27.2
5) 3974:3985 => 1.0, 23.4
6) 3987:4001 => -1.7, 29.1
